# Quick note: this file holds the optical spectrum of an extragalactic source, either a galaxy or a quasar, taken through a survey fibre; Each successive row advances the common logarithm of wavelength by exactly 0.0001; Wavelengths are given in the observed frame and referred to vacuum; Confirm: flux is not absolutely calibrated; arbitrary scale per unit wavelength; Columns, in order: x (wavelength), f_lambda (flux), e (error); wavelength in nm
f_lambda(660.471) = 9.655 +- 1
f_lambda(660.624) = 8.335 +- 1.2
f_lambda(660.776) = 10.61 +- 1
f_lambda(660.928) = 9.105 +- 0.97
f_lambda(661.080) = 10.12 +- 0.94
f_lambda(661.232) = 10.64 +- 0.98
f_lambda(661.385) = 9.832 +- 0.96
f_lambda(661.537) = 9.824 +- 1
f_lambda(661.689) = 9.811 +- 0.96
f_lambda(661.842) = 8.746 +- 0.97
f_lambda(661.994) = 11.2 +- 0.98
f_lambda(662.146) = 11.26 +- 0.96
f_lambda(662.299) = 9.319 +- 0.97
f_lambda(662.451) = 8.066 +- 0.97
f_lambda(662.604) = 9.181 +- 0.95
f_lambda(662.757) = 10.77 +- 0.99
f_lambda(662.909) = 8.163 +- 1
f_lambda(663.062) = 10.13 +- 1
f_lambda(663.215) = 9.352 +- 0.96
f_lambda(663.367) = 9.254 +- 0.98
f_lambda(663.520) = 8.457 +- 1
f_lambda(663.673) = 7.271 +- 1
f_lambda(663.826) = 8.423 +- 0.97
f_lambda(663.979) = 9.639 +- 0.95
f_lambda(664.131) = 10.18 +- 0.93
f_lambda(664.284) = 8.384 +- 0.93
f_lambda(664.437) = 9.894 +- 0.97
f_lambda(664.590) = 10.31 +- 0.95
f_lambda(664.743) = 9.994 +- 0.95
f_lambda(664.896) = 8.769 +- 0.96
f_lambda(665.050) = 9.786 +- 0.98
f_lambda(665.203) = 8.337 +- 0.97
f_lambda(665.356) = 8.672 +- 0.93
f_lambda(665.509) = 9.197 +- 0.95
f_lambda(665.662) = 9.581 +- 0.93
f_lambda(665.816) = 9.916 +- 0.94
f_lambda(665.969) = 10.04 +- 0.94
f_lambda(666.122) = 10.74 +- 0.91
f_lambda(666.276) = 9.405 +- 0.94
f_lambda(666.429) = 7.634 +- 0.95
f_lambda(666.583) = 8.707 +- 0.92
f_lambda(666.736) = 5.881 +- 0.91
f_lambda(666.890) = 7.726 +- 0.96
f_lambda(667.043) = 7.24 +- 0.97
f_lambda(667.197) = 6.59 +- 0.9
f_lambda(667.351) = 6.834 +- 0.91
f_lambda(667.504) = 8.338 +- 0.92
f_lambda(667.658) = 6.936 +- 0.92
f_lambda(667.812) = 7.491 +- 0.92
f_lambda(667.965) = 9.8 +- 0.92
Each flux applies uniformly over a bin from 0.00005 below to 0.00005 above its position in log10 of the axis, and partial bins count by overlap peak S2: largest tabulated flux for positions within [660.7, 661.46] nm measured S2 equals 10.64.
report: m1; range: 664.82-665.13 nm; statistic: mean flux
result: 9.25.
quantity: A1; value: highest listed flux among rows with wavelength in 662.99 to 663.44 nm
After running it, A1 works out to 10.13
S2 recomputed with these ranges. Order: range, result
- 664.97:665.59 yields 9.786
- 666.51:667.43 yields 8.707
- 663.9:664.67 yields 10.31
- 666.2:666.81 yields 9.405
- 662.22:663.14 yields 10.77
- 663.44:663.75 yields 8.457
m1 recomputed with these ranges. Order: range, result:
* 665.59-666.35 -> 9.93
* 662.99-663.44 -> 9.58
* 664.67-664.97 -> 9.38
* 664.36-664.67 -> 10.1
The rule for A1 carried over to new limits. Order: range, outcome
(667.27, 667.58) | 8.338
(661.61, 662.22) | 11.26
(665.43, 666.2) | 10.74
